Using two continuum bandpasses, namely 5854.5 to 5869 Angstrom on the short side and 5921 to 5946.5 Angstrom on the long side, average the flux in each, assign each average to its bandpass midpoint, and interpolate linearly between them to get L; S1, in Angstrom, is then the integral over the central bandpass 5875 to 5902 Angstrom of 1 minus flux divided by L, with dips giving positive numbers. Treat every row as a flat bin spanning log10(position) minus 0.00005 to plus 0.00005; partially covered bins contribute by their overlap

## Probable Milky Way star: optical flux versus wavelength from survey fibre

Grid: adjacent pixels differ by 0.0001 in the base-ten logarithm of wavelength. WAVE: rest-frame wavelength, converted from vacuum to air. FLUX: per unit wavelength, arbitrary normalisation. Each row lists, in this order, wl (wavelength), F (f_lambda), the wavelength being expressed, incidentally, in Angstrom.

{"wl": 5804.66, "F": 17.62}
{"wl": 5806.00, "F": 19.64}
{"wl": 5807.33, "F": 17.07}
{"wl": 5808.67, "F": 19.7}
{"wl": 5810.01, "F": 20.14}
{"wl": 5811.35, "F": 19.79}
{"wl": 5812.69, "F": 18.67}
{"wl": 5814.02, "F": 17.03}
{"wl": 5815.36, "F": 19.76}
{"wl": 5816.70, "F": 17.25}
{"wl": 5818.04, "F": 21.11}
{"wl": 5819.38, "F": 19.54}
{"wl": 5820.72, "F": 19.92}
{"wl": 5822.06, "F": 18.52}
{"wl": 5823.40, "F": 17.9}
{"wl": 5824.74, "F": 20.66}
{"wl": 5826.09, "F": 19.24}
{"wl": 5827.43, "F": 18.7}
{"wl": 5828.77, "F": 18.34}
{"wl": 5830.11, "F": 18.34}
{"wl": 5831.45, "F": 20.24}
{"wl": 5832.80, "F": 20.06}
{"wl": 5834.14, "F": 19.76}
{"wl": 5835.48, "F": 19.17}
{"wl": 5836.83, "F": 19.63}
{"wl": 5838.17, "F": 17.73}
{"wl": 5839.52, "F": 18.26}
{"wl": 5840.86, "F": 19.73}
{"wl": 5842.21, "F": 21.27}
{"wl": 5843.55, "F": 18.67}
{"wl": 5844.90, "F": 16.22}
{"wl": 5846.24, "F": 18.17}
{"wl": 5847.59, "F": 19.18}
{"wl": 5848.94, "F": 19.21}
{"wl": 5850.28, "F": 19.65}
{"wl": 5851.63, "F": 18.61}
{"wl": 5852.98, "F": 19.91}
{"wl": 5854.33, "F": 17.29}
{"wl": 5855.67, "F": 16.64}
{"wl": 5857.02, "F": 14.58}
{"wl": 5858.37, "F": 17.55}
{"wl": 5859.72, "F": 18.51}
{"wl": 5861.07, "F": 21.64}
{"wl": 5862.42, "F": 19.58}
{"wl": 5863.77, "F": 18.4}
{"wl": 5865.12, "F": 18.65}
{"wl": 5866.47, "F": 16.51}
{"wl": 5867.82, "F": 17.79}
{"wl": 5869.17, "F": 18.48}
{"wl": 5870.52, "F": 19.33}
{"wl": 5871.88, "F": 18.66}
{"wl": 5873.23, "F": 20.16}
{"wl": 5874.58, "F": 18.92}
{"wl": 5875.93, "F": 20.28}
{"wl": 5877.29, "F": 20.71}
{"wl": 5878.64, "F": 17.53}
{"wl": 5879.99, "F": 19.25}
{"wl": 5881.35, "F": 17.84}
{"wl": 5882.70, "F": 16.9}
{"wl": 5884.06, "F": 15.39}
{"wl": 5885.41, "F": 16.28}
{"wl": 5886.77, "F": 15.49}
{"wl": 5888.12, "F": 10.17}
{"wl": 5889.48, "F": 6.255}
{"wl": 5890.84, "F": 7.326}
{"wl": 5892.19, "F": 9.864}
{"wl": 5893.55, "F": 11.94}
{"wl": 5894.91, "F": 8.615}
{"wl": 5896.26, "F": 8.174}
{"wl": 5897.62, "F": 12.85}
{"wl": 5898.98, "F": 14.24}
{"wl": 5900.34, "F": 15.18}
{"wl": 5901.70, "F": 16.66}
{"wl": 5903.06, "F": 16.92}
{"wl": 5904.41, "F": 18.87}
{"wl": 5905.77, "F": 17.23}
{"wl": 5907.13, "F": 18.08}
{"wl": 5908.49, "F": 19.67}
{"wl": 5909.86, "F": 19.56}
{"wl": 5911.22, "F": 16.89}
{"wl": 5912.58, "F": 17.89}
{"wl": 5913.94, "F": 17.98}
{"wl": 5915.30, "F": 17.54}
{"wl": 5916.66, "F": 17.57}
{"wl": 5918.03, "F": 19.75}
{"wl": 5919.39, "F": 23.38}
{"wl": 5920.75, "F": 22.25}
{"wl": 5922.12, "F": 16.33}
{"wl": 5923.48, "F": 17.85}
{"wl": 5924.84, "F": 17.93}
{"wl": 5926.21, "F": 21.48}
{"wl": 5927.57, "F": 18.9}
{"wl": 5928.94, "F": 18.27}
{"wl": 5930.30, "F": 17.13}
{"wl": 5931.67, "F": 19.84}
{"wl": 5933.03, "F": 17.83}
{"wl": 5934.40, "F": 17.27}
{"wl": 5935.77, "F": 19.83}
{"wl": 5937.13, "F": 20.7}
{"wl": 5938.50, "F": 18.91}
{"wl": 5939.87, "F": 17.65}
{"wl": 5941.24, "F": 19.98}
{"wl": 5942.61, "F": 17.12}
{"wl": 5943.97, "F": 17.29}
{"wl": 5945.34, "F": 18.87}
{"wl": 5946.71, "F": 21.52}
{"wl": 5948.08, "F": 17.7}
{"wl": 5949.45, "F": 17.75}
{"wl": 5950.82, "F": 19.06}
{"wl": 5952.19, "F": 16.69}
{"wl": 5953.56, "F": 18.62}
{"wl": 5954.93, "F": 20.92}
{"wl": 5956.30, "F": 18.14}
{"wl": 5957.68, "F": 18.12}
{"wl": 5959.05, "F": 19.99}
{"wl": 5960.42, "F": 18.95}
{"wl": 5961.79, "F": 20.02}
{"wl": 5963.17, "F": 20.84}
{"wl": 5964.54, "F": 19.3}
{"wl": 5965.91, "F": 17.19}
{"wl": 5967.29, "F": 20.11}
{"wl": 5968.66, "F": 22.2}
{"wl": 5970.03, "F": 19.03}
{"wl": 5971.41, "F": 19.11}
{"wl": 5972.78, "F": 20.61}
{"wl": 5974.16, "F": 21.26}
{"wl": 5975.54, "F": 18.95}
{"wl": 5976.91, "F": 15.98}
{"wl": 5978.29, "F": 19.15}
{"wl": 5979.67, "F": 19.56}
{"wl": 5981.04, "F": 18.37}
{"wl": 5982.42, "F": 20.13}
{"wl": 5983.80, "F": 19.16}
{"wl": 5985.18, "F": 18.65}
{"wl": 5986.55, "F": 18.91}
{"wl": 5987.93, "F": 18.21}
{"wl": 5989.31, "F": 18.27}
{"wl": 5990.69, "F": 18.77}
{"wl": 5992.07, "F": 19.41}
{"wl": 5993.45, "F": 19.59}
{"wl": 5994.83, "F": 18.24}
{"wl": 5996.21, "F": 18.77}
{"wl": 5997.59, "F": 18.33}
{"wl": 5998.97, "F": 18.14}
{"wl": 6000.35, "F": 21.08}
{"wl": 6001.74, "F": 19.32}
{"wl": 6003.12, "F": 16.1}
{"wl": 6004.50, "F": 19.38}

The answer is 6.2 Angstrom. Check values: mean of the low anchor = 18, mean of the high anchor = 18.6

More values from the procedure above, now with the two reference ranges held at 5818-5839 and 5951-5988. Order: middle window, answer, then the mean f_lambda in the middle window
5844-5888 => 2.5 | 18.1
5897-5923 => 1.9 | 17.8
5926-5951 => 0.6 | 18.7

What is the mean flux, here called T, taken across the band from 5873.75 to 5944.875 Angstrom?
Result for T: 16.9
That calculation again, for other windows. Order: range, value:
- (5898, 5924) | 18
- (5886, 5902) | 11.3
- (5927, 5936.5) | 18.4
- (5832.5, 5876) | 18.7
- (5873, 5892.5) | 15.5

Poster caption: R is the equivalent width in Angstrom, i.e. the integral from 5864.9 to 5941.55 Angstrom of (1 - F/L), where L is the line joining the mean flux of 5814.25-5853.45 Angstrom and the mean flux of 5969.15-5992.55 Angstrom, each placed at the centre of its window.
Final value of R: 8.15 Angstrom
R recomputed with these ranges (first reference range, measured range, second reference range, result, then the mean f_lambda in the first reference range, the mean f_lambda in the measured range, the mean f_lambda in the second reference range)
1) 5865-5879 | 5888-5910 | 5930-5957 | 6.10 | 18.9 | 13.6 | 18.7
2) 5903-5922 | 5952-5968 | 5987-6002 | -0.24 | 18.8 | 19.2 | 18.9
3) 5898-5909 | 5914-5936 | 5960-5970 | -1.18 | 17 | 18.9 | 19.8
